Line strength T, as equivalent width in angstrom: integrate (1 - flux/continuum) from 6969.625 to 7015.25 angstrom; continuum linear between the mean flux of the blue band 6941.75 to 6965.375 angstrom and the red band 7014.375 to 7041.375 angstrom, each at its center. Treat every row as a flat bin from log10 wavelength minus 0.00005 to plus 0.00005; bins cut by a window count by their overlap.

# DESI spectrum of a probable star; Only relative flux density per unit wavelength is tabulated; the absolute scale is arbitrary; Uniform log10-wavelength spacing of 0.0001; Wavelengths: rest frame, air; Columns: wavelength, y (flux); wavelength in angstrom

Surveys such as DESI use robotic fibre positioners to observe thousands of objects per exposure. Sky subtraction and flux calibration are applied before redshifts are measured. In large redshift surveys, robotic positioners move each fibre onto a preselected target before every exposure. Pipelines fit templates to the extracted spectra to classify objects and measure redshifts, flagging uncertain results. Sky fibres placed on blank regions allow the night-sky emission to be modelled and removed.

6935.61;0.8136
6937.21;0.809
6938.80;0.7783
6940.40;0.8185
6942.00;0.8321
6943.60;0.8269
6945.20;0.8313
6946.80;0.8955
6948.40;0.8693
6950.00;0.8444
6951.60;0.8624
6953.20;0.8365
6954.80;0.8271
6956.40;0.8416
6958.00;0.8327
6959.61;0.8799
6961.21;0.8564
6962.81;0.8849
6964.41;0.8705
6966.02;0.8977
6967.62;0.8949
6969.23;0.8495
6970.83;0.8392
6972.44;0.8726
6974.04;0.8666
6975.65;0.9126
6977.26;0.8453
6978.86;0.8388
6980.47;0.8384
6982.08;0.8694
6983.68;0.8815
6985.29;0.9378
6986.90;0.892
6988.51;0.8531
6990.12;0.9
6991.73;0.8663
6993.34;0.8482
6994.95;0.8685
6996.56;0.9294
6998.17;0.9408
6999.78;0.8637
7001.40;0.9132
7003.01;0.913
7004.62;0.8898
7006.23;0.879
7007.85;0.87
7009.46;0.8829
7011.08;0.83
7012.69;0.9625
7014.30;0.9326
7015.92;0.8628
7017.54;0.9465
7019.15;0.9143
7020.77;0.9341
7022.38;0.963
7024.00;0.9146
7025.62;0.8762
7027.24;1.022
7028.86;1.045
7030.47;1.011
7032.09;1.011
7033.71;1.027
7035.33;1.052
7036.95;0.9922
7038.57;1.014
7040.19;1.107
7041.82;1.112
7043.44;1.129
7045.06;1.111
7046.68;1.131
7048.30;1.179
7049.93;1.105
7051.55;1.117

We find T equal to 1.8 angstrom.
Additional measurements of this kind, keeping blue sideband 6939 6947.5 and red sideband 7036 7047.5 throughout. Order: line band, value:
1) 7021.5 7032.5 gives 0.8 angstrom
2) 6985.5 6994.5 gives 0.7 angstrom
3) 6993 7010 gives 1.6 angstrom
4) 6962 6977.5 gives 0.5 angstrom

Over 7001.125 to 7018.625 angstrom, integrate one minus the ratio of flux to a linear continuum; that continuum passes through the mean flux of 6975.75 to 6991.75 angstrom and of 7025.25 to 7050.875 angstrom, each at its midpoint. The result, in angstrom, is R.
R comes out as 1.20 angstrom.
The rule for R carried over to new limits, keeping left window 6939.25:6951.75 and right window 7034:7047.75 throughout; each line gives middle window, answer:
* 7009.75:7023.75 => 1.4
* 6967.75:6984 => 1.0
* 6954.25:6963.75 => 0.3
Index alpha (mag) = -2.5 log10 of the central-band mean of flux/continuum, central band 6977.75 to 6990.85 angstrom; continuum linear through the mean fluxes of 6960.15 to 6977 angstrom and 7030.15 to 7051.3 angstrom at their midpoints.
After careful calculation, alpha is 0.05 mag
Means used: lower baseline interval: 0.874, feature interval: 0.876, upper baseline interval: 1.08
